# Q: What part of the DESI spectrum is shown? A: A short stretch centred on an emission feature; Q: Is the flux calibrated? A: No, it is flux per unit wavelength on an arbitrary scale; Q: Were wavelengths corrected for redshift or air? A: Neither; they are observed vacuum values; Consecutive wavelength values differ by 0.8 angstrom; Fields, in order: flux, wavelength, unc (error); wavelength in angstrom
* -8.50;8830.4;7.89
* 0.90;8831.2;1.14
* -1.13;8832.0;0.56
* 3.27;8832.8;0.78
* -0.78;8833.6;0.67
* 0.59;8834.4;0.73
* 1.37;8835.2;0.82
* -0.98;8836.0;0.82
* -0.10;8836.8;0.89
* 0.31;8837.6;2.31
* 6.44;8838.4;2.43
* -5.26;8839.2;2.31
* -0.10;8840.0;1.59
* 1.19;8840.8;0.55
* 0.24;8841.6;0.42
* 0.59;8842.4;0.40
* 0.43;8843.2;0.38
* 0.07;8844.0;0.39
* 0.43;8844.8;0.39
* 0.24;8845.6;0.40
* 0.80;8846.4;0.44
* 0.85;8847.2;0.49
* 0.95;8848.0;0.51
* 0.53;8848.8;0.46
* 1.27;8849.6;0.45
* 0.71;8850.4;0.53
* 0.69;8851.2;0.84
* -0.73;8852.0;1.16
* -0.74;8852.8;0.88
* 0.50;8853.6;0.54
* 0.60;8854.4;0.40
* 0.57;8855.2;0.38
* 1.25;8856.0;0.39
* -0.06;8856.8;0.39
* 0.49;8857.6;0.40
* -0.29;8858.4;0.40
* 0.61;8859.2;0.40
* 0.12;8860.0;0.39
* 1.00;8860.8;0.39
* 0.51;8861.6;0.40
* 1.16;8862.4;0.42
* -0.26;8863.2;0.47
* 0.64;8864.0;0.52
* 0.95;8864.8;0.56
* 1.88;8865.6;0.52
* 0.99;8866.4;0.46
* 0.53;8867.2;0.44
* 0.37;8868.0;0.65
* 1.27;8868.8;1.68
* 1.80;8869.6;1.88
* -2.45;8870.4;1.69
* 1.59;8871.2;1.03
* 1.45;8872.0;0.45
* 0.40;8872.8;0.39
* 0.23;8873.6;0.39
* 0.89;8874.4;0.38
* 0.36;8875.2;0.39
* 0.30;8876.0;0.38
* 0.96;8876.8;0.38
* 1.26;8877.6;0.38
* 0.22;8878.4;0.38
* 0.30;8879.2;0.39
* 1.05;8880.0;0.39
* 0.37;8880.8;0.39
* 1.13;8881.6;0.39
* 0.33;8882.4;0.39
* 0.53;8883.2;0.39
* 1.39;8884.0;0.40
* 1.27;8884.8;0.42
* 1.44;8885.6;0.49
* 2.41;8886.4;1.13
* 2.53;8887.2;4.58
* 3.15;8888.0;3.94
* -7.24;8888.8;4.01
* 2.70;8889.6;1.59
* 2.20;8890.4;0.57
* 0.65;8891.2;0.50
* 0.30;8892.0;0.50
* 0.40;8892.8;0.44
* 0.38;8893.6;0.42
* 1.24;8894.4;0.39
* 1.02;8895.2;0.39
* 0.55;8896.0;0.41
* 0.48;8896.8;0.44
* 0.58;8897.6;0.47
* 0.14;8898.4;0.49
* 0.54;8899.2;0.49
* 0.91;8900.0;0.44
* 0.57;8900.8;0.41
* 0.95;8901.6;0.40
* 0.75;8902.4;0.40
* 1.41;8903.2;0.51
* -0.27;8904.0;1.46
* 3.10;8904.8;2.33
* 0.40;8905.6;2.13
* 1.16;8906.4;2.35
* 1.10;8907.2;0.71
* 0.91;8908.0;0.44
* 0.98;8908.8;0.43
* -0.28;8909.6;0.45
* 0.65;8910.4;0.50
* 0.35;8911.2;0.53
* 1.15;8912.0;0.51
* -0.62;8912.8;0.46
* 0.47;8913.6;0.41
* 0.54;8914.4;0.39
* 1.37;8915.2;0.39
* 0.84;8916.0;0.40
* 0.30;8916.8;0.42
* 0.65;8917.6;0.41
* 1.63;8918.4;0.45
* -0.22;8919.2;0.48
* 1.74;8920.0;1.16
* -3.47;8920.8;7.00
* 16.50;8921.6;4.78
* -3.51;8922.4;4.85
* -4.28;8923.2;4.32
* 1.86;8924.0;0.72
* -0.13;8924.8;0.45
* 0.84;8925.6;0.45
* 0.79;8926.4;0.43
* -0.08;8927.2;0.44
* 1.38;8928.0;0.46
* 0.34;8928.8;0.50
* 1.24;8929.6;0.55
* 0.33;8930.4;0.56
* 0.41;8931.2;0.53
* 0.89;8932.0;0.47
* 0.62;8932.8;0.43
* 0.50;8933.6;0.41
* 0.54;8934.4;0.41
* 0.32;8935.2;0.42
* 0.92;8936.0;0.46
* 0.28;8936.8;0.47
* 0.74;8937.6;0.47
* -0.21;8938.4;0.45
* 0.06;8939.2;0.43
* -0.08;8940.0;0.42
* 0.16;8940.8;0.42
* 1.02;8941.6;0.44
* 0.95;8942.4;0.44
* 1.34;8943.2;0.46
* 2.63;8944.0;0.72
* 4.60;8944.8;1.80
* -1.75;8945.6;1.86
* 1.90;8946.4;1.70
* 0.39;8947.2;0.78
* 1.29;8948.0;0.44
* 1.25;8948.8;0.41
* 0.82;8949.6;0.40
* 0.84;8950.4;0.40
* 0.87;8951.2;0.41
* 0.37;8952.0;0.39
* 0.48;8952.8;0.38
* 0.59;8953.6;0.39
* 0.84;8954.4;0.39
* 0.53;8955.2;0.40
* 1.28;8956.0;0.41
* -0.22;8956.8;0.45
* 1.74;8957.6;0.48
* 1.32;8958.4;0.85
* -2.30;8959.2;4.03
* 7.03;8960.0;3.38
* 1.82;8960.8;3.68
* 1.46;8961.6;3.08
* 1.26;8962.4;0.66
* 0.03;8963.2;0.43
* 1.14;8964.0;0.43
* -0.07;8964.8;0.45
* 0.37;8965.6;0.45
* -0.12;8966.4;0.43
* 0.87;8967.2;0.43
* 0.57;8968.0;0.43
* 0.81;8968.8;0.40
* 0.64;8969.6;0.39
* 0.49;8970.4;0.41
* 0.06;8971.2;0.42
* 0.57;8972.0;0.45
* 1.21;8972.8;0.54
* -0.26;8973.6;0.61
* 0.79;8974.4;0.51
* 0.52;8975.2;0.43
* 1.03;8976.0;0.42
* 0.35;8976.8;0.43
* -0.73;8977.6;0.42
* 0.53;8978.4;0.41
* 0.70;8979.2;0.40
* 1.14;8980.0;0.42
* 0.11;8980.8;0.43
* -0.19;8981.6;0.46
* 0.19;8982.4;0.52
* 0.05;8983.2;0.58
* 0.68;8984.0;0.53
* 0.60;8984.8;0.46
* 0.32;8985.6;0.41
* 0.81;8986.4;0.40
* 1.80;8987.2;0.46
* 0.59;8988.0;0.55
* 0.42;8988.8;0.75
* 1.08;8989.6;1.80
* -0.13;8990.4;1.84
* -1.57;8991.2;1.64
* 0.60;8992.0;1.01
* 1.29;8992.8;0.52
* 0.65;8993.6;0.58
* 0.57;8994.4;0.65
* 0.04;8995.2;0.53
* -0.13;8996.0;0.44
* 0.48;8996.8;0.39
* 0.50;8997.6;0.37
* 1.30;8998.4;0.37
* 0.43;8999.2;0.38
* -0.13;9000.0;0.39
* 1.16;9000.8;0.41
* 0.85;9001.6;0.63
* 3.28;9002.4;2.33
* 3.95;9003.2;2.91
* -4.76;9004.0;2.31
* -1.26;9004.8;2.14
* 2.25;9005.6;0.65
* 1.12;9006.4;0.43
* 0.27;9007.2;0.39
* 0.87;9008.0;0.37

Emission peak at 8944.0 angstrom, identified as H-gamma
